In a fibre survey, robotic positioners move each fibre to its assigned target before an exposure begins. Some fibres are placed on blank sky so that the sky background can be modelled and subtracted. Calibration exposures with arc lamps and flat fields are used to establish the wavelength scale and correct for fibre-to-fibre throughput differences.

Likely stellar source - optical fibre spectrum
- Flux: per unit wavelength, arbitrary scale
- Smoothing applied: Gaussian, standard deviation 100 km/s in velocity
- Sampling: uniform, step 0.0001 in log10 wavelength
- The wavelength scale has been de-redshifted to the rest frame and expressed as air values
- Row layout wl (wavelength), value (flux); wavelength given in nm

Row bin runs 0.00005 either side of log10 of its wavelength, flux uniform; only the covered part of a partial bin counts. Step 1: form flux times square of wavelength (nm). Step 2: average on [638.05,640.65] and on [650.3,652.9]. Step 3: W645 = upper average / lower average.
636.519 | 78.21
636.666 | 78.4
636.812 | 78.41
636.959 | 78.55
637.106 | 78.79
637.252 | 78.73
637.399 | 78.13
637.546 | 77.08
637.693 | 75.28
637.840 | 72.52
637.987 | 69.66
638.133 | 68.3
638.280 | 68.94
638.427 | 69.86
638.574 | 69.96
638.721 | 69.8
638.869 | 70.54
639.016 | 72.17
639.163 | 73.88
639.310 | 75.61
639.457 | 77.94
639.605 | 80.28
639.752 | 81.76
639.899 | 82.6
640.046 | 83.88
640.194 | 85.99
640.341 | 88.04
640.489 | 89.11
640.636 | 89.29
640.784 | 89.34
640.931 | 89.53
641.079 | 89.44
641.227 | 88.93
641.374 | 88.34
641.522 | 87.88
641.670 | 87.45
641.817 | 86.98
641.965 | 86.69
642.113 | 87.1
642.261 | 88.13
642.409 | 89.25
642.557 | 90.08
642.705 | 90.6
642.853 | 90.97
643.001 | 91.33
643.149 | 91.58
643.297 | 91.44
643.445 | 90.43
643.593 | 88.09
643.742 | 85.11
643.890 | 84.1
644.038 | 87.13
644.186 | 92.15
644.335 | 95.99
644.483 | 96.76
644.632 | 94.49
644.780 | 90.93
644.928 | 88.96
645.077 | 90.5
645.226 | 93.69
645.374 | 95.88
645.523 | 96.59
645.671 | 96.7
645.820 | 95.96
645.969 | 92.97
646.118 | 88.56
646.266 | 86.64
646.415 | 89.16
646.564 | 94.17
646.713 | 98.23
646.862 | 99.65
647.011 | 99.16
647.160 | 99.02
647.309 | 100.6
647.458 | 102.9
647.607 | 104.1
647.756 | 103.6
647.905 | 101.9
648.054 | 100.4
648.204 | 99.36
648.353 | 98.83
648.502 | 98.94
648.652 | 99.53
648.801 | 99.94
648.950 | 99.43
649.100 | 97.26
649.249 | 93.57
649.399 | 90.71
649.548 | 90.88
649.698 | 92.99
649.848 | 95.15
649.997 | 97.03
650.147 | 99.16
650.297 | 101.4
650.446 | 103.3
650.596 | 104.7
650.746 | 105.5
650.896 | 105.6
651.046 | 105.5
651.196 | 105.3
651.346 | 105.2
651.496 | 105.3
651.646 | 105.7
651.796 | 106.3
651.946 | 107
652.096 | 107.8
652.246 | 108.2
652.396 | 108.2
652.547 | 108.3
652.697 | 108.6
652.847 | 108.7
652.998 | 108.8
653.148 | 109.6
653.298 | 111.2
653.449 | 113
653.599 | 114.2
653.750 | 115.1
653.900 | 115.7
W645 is 1.43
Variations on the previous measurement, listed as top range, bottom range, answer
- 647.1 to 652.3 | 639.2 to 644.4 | 1.19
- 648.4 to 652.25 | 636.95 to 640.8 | 1.35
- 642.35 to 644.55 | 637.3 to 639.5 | 1.26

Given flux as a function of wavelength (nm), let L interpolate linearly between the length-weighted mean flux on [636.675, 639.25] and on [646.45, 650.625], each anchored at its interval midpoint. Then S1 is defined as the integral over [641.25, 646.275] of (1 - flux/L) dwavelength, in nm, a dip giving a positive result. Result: -0.19 nm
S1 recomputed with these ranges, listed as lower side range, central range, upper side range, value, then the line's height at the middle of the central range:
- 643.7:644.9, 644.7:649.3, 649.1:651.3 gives -0.09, 94.8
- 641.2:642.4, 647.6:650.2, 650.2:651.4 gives 0.08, 101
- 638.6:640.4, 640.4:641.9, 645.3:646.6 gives -0.12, 82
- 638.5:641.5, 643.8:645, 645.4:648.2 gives 0.01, 91.8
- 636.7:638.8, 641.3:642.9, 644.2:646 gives -0.05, 85.8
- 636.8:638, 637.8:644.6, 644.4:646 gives 0.08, 85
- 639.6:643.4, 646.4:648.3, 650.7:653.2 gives -0.02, 98.7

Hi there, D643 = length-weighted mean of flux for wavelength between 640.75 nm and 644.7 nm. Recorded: 89.6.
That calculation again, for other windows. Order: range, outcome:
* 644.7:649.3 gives 96.7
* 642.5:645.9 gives 91.7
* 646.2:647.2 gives 95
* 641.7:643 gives 88.8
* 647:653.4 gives 103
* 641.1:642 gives 87.9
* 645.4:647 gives 94.1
